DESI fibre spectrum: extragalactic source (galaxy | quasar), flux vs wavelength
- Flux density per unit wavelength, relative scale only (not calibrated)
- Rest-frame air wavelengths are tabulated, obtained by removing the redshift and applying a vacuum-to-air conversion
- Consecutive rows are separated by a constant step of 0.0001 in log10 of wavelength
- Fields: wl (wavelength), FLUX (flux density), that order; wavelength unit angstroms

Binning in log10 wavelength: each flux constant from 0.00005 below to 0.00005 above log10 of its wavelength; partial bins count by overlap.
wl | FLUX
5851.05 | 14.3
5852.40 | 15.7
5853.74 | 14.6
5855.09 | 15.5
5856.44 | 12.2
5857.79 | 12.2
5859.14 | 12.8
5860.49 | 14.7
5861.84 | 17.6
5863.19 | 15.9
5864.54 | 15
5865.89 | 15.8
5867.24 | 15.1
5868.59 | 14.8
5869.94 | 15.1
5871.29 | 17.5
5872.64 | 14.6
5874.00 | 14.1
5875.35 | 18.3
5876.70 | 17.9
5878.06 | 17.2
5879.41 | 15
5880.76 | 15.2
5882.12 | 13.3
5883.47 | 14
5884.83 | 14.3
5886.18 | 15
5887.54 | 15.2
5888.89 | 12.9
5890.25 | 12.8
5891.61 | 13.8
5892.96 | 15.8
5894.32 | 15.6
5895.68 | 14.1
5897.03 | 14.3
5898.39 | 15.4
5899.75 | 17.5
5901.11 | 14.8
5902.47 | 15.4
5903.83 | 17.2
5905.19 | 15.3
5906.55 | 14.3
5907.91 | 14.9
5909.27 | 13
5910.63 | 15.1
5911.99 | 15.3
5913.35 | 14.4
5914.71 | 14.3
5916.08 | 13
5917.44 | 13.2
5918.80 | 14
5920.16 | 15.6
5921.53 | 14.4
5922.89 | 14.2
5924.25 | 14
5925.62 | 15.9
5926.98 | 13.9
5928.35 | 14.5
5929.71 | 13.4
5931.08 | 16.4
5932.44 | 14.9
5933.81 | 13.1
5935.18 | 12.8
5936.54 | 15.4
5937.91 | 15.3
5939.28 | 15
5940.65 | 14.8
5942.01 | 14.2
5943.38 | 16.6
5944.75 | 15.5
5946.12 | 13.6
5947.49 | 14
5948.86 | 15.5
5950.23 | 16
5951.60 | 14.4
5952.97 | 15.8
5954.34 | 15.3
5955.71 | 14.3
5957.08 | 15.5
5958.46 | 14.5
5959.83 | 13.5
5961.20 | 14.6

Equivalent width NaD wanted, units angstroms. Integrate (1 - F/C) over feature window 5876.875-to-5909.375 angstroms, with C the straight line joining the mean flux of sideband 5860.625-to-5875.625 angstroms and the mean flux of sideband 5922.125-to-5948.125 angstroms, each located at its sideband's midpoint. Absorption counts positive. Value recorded 0.8 angstroms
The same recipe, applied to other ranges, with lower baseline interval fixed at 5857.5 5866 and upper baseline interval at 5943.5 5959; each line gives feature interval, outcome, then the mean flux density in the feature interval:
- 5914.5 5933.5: 0.7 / 14.4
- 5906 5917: 0.5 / 14.3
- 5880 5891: 0.6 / 14.1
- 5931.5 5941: 0.3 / 14.5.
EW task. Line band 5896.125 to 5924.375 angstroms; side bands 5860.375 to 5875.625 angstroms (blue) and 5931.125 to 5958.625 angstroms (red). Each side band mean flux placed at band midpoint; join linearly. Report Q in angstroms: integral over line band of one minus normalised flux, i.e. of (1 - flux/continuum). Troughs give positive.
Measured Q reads 0.9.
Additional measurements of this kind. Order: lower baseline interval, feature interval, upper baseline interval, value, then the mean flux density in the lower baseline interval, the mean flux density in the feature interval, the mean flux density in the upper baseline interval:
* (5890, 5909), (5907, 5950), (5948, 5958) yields 1.8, 15.1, 14.5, 15.2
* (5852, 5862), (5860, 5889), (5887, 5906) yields -1.8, 14.2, 15.4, 15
